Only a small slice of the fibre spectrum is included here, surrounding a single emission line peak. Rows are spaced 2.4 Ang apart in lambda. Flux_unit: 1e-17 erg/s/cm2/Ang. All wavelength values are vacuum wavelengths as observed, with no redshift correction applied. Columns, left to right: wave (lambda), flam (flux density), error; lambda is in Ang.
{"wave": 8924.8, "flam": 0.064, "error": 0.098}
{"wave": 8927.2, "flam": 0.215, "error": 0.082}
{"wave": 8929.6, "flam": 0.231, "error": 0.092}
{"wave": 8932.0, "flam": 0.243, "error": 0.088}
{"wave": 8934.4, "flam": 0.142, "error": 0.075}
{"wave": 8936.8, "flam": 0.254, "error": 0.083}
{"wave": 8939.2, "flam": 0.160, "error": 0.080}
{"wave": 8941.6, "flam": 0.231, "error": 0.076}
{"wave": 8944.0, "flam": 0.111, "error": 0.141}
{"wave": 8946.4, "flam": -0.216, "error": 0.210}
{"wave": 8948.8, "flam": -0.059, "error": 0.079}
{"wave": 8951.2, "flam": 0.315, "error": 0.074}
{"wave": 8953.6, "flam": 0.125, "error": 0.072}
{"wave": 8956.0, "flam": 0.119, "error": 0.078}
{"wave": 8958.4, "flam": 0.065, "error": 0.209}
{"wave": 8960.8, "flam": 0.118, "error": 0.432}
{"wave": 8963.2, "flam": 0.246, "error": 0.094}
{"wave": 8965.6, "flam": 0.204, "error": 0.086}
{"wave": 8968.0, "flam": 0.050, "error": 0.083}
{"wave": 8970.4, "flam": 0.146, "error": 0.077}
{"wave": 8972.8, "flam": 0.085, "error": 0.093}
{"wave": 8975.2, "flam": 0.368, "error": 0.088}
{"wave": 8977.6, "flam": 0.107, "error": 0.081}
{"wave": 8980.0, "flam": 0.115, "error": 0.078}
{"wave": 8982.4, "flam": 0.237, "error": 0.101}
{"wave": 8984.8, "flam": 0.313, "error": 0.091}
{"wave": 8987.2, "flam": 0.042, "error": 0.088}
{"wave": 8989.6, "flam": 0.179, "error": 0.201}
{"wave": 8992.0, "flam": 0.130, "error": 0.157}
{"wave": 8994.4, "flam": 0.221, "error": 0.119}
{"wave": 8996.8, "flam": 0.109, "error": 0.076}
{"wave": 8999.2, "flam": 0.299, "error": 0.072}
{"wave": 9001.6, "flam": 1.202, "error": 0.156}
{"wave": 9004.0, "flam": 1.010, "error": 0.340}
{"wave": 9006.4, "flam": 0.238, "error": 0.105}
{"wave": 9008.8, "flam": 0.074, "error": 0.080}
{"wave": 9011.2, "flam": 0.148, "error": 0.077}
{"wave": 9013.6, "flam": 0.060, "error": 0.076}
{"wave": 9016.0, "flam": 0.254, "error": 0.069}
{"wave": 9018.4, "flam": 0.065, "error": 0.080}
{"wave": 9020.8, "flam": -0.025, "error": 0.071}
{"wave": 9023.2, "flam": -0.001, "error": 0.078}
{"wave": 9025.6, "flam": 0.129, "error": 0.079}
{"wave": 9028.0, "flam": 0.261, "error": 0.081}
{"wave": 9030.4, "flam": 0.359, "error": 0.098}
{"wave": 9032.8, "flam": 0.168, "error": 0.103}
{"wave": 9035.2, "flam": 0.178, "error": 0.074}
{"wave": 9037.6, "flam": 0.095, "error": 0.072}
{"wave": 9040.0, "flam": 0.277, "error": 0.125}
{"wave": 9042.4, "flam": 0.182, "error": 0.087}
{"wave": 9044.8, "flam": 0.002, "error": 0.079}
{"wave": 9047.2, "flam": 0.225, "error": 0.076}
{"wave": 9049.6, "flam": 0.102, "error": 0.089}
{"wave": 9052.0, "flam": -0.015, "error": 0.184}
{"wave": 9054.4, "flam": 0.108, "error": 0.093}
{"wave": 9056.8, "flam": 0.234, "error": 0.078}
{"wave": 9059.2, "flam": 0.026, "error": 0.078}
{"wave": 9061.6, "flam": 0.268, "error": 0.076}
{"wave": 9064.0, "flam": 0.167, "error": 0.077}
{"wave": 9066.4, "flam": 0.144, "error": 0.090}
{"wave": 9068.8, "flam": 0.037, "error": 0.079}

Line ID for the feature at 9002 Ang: H-beta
